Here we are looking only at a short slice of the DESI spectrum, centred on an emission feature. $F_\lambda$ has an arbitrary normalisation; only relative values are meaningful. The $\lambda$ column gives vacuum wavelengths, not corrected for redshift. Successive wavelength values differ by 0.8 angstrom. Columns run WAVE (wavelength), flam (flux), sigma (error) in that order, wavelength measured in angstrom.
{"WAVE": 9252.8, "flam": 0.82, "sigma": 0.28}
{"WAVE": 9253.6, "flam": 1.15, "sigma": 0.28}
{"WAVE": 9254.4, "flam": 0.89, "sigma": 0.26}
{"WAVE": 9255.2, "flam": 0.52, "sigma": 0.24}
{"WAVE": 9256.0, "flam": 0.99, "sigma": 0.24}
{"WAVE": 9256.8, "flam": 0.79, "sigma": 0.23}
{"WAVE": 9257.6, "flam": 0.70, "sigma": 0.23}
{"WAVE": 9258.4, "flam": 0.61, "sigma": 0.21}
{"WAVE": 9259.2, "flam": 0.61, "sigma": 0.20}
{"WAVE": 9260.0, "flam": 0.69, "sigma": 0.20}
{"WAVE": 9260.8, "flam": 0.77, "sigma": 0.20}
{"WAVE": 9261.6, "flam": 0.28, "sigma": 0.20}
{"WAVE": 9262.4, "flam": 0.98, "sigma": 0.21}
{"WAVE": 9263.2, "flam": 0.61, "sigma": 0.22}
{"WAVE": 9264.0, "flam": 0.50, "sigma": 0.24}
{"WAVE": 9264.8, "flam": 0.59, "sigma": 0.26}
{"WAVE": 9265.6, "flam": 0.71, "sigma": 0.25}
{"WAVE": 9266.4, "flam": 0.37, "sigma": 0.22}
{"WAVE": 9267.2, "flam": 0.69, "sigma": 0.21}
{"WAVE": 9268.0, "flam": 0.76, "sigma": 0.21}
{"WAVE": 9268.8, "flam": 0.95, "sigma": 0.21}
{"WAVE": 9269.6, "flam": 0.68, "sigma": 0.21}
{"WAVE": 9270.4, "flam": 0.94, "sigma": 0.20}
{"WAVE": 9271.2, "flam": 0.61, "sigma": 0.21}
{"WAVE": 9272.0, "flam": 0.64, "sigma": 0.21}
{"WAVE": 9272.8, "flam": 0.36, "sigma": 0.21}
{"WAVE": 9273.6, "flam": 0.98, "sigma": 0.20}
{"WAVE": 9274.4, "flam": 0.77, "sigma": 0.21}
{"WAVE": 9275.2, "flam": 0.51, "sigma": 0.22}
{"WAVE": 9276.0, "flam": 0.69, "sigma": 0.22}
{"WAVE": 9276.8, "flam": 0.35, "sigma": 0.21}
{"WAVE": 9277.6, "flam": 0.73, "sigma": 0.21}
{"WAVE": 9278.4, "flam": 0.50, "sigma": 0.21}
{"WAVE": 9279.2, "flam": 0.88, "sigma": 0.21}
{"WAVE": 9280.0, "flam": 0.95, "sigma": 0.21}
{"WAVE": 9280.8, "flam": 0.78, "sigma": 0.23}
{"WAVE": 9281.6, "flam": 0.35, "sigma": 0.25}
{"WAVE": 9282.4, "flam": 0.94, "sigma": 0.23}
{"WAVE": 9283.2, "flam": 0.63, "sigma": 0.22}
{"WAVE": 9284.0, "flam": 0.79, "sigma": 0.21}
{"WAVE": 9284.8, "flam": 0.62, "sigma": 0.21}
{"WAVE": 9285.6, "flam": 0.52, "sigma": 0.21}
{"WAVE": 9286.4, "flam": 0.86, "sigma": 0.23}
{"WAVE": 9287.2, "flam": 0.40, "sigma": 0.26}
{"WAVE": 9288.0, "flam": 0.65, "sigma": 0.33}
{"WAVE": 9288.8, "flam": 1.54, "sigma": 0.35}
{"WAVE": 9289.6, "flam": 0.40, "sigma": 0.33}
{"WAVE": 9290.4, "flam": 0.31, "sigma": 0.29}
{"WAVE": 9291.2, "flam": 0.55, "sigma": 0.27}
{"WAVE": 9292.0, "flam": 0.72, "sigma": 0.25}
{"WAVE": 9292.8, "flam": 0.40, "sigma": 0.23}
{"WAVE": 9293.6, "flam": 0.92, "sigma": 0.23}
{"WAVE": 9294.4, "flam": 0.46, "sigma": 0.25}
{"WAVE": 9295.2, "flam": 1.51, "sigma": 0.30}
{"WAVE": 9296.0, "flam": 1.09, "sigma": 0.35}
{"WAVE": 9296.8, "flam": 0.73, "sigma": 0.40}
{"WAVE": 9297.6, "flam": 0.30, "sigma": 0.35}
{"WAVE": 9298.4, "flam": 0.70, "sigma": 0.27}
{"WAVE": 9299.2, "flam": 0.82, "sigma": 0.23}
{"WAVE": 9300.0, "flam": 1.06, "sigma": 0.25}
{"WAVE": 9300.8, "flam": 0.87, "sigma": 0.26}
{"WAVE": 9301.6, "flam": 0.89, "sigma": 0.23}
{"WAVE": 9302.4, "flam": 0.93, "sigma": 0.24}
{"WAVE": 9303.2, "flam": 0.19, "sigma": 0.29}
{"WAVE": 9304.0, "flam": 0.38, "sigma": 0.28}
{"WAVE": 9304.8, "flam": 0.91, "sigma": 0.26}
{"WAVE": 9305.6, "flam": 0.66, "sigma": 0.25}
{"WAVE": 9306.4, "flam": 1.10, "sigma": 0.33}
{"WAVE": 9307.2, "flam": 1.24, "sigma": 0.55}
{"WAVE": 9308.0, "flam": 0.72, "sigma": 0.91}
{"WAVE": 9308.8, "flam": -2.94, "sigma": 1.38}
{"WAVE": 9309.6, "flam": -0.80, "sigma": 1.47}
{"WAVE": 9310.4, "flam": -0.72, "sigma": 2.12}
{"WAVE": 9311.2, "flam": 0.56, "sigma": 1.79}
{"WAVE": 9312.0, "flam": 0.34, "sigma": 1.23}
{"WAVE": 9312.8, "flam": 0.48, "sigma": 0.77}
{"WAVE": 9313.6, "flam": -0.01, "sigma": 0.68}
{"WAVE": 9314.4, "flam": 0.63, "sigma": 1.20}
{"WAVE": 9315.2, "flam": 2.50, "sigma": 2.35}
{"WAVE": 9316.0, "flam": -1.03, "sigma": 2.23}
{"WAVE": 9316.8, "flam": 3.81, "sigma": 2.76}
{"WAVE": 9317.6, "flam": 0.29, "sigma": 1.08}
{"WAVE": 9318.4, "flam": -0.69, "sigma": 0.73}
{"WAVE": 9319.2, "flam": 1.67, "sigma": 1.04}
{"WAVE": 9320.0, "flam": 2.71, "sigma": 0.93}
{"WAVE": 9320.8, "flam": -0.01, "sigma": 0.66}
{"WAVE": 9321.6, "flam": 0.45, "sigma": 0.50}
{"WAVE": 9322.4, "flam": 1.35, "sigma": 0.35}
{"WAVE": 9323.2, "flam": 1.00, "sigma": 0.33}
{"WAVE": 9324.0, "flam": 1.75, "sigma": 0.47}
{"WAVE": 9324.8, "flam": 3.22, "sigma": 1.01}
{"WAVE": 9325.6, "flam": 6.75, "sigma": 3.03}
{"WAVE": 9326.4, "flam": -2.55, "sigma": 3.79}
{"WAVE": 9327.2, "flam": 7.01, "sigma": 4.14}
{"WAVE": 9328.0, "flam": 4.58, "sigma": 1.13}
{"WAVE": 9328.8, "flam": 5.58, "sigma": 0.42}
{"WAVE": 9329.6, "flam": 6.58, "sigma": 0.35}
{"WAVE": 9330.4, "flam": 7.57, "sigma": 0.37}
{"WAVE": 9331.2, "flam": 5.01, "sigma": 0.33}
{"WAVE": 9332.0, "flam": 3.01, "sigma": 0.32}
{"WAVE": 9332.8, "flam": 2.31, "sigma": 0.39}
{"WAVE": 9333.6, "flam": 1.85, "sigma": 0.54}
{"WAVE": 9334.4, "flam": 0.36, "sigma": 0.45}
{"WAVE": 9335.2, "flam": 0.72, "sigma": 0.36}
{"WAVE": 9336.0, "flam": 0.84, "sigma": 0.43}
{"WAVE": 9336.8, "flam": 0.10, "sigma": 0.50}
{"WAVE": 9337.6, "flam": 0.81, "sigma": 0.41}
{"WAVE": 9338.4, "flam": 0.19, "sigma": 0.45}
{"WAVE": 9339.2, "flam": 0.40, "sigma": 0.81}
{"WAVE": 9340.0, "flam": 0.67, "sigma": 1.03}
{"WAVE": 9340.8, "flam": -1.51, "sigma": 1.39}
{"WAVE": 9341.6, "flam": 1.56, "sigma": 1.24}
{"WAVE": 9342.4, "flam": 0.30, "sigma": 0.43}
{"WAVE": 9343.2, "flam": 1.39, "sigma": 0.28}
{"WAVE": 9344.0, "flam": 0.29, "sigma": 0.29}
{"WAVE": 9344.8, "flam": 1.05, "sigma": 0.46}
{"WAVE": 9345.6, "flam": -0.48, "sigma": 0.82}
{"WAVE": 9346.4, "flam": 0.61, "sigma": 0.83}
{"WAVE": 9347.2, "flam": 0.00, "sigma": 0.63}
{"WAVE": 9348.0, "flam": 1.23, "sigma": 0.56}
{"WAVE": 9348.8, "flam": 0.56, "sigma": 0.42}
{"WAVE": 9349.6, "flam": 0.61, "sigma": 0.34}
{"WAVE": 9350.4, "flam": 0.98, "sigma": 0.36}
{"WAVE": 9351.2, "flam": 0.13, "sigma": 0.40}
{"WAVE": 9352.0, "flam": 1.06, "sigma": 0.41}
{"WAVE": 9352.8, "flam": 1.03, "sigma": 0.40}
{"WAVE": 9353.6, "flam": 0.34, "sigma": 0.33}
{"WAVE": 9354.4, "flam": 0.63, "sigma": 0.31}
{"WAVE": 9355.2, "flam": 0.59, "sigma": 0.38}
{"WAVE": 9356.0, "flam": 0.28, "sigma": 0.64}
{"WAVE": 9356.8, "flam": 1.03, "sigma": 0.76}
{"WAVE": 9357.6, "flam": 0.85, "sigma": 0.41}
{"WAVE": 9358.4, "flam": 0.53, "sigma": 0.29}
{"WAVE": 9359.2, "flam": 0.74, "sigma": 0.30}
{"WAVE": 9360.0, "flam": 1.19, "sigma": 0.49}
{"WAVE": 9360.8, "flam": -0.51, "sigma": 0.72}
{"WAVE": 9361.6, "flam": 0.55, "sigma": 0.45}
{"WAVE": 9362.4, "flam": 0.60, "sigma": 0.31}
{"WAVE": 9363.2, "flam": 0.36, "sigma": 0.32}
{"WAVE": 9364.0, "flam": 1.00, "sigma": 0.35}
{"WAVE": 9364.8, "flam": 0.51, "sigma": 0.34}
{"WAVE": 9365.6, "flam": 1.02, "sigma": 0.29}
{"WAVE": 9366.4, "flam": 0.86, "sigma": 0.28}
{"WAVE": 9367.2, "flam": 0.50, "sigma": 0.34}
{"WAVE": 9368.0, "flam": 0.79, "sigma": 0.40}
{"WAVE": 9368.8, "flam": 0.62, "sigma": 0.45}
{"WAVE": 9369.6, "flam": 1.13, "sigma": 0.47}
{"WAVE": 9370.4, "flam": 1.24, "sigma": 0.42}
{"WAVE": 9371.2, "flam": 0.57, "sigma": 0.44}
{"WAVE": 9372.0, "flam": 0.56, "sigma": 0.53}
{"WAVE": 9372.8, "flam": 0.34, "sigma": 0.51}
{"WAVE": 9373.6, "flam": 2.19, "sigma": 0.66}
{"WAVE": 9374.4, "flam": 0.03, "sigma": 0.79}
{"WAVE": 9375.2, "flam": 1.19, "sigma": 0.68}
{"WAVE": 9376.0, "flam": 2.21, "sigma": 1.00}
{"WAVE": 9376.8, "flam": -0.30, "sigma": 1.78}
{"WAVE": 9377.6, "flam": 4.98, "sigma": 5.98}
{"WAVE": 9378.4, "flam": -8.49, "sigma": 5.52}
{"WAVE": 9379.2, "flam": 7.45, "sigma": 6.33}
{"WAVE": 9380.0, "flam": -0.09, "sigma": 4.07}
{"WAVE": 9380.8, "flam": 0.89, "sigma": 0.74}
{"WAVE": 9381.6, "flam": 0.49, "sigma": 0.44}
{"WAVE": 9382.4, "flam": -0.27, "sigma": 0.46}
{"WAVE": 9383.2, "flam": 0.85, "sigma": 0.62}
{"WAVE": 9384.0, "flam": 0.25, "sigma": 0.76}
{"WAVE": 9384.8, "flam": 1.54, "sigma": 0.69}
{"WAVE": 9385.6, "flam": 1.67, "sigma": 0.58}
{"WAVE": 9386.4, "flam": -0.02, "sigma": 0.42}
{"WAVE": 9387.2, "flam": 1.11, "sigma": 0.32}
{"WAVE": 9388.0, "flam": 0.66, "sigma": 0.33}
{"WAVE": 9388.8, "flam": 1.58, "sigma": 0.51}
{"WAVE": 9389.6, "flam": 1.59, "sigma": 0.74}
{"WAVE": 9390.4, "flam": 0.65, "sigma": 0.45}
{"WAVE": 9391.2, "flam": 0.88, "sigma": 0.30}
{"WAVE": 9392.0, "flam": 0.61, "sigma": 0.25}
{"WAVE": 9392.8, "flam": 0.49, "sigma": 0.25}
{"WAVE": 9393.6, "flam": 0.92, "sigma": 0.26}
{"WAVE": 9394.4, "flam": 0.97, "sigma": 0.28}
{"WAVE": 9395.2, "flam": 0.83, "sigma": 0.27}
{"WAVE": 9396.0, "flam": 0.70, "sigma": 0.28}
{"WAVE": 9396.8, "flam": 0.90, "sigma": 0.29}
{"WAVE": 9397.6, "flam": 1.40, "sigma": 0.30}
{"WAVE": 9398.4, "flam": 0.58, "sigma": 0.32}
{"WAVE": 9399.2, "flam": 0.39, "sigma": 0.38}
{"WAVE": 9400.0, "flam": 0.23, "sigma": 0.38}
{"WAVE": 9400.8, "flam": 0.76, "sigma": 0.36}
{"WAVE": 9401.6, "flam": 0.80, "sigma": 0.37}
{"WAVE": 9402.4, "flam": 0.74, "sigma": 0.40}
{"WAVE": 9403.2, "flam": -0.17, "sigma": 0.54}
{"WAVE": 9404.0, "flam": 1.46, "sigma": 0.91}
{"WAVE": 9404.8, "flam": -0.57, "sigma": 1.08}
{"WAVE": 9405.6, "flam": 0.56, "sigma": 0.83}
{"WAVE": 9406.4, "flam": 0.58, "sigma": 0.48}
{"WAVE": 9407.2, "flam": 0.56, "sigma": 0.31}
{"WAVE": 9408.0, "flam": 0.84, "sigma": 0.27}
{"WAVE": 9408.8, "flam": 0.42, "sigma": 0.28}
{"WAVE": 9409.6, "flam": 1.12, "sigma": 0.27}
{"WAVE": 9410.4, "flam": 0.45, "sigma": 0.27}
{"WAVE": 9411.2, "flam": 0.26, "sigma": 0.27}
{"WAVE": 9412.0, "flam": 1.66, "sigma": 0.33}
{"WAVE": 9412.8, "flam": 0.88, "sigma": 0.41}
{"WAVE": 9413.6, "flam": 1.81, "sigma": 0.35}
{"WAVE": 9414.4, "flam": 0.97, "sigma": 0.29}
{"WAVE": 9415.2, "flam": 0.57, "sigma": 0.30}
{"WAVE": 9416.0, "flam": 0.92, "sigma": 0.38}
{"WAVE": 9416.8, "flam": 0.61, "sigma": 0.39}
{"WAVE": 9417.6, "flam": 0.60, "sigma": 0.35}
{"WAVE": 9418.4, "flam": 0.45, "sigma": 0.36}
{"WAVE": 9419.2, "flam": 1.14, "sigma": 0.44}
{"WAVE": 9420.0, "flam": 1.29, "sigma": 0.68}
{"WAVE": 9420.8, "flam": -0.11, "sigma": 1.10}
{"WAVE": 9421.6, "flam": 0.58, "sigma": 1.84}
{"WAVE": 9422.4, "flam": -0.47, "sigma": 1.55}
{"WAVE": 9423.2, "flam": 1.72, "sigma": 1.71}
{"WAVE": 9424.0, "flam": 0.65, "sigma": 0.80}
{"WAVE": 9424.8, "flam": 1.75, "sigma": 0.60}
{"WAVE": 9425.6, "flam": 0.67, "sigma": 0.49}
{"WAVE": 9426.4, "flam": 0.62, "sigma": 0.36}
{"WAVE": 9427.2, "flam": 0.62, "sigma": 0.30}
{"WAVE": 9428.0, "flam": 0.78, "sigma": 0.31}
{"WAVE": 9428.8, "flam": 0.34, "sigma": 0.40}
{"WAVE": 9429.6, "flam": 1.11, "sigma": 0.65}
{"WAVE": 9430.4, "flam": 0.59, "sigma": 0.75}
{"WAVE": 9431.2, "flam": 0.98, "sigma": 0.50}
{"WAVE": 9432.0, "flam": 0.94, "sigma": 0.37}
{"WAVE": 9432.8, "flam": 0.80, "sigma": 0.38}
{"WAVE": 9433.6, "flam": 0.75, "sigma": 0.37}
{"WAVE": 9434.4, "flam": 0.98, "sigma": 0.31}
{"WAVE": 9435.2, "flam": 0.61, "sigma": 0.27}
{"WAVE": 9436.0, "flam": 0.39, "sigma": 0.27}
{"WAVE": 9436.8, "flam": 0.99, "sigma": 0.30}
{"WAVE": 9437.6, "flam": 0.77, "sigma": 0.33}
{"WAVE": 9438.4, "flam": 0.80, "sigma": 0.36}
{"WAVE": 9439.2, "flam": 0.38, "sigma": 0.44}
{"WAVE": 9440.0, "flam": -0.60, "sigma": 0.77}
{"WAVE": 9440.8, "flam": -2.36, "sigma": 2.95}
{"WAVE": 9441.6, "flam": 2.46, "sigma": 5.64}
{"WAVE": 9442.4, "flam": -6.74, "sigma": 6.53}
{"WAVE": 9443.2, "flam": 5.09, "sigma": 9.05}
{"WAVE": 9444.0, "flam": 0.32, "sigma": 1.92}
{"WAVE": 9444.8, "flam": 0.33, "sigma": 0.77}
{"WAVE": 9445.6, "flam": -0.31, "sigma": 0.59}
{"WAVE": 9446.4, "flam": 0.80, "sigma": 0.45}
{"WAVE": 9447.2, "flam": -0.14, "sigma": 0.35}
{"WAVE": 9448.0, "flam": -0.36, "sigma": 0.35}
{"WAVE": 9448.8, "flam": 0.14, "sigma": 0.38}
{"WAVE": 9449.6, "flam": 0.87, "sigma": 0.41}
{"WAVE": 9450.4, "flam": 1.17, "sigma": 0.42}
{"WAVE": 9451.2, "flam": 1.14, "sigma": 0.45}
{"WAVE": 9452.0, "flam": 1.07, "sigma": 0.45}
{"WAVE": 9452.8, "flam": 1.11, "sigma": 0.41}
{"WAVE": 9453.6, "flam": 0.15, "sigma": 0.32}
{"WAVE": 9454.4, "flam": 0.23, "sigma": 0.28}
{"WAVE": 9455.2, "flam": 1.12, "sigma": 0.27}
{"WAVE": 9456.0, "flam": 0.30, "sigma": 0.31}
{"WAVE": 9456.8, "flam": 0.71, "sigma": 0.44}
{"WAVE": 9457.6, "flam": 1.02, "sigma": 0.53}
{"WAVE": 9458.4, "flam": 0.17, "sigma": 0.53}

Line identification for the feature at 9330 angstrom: [O III]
